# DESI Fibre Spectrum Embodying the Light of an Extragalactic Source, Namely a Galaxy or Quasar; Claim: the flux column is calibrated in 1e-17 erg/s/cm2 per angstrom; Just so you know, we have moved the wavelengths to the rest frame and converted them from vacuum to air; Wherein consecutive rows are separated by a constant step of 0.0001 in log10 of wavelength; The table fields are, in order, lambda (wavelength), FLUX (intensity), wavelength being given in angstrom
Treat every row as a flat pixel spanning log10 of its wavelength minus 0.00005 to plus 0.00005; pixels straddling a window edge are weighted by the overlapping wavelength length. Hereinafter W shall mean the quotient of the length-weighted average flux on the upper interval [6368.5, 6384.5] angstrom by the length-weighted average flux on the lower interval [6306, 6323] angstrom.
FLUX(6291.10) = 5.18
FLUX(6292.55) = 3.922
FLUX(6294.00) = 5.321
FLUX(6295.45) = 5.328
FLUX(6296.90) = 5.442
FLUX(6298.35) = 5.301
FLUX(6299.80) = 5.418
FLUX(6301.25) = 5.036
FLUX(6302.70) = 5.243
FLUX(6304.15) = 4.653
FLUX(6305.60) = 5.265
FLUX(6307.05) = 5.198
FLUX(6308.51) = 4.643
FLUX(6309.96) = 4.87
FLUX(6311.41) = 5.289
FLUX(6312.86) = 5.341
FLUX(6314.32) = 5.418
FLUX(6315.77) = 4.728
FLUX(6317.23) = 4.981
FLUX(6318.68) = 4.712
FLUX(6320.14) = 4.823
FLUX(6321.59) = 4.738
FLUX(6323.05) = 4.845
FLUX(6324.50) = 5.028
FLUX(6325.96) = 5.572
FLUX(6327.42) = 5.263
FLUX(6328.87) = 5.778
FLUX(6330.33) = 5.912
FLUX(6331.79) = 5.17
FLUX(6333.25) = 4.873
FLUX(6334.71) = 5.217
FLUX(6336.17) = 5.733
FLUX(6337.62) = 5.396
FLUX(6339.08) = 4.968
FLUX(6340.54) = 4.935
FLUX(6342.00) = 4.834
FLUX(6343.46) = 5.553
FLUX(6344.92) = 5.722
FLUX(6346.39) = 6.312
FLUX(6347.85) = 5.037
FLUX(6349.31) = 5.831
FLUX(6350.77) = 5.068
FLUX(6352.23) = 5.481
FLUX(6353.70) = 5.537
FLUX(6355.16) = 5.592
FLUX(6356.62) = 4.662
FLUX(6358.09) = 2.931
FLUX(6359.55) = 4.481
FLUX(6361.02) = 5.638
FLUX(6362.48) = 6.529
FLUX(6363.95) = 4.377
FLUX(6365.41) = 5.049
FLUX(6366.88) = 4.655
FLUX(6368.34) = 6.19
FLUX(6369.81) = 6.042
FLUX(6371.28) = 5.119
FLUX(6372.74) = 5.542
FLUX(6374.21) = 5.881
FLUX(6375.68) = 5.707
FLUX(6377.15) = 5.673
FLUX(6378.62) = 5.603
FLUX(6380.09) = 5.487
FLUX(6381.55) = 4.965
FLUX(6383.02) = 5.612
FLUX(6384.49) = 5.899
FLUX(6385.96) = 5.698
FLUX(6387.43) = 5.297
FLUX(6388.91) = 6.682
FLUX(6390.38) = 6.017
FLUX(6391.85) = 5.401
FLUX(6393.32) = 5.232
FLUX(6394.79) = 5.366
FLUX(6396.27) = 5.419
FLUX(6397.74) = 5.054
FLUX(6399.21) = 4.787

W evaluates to 1.13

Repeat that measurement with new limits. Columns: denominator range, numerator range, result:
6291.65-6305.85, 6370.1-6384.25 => 1.09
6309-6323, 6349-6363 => 1.03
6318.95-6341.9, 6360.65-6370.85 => 1.05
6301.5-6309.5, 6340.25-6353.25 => 1.09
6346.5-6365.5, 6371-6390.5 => 1.10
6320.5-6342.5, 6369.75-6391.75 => 1.09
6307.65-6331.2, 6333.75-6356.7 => 1.05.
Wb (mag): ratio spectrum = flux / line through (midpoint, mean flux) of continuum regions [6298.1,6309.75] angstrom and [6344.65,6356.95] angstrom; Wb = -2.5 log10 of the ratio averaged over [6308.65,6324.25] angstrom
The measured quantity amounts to 0.05 mag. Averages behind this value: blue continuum 5.08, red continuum 5.49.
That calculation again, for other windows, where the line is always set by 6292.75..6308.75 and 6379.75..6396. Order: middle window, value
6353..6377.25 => 0.05 mag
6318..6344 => 0.02 mag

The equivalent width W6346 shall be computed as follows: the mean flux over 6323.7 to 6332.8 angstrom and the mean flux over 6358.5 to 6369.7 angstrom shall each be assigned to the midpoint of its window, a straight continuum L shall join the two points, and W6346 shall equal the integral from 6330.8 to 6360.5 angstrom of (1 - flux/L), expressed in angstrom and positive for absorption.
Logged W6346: 0.9 angstrom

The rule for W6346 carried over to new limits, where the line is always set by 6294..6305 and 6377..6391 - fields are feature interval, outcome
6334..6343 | 0.40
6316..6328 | 0.81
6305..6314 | 0.27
